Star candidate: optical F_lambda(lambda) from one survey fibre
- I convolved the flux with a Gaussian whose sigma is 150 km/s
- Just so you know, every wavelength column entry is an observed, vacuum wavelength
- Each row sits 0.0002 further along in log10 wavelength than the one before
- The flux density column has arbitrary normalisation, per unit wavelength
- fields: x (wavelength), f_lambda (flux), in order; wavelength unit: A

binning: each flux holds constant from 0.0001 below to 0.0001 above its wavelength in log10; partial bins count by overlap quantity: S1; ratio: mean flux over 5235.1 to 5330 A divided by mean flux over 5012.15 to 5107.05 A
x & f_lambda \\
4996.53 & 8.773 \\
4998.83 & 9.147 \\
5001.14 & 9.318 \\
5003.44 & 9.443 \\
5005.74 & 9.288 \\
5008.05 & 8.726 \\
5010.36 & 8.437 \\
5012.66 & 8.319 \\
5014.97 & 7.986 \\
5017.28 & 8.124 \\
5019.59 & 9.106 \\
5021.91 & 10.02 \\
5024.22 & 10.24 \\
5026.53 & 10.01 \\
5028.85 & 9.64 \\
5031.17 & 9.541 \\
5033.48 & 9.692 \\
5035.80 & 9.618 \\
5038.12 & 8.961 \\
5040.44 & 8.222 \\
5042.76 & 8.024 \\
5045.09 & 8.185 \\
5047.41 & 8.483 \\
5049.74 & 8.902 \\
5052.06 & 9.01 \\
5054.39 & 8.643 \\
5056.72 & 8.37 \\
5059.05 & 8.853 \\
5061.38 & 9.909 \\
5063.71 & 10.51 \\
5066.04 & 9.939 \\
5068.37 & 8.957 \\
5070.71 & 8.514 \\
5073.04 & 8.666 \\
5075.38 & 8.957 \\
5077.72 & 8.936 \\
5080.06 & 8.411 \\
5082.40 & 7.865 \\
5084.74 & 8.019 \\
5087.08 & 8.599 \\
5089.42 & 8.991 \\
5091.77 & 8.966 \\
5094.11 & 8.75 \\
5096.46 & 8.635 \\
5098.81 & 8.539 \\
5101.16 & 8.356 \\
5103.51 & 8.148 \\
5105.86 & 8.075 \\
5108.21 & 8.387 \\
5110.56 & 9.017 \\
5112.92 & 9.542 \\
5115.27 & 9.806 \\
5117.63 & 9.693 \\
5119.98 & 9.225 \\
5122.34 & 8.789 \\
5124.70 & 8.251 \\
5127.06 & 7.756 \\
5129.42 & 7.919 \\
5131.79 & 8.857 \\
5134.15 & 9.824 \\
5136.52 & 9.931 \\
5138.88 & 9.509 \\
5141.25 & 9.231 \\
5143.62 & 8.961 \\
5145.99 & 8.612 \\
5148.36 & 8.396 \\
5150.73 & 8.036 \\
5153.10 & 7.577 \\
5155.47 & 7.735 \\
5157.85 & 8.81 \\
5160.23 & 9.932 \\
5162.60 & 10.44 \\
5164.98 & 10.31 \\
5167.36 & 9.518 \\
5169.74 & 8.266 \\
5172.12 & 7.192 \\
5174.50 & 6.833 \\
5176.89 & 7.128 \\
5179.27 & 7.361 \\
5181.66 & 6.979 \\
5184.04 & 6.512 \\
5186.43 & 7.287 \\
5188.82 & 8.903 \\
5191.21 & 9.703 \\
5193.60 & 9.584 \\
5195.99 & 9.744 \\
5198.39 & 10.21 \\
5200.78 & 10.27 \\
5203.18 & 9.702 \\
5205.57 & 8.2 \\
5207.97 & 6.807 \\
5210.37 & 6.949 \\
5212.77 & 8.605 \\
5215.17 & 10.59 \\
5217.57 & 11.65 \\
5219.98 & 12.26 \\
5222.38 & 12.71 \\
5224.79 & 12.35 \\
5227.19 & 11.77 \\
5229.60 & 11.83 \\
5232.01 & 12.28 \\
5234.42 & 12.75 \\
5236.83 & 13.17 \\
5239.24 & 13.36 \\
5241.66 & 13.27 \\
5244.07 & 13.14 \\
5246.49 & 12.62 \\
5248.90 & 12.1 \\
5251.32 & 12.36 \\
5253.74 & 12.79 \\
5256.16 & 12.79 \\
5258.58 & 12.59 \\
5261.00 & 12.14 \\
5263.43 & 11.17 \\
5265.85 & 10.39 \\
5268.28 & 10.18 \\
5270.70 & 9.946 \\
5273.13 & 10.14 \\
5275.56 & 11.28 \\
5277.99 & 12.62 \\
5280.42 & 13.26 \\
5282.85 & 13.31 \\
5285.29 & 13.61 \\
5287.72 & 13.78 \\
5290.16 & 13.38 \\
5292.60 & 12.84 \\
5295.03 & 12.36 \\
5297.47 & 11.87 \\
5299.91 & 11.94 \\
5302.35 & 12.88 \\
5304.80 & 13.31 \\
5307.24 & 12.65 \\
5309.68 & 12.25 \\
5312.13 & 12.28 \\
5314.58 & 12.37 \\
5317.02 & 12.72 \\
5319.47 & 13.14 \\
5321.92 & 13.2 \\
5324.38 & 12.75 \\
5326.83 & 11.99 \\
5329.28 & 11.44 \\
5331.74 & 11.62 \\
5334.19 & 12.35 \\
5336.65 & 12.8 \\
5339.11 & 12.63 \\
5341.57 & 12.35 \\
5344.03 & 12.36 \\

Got 1.4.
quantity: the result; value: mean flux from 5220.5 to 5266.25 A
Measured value 12.4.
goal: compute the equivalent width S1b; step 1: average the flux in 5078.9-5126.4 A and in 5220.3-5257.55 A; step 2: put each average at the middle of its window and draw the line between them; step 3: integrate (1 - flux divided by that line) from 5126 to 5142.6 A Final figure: 1.0 A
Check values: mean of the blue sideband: 8.69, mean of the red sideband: 12.6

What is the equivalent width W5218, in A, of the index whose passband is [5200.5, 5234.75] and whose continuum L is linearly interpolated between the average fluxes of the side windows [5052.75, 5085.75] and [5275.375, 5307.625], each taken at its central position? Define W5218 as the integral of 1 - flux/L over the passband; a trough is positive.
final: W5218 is 3.02 A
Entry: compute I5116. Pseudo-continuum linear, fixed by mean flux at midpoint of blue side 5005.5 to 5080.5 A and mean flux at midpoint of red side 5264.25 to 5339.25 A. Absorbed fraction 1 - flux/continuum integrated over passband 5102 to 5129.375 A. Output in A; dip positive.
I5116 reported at 3.3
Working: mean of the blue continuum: 9.01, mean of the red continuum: 12.3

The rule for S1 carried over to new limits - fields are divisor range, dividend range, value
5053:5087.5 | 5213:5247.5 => 1.38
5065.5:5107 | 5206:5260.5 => 1.36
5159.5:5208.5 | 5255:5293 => 1.40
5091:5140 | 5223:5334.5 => 1.40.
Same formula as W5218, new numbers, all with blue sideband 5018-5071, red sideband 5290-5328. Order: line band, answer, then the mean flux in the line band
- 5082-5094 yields 1.5 A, 8.56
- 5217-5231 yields -0.7 A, 12.1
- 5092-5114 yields 2.9 A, 8.62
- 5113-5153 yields 5.5 A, 8.91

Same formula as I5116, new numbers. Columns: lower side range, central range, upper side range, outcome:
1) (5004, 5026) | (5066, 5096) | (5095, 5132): 0.3 A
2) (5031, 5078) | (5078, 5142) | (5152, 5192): -1.1 A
